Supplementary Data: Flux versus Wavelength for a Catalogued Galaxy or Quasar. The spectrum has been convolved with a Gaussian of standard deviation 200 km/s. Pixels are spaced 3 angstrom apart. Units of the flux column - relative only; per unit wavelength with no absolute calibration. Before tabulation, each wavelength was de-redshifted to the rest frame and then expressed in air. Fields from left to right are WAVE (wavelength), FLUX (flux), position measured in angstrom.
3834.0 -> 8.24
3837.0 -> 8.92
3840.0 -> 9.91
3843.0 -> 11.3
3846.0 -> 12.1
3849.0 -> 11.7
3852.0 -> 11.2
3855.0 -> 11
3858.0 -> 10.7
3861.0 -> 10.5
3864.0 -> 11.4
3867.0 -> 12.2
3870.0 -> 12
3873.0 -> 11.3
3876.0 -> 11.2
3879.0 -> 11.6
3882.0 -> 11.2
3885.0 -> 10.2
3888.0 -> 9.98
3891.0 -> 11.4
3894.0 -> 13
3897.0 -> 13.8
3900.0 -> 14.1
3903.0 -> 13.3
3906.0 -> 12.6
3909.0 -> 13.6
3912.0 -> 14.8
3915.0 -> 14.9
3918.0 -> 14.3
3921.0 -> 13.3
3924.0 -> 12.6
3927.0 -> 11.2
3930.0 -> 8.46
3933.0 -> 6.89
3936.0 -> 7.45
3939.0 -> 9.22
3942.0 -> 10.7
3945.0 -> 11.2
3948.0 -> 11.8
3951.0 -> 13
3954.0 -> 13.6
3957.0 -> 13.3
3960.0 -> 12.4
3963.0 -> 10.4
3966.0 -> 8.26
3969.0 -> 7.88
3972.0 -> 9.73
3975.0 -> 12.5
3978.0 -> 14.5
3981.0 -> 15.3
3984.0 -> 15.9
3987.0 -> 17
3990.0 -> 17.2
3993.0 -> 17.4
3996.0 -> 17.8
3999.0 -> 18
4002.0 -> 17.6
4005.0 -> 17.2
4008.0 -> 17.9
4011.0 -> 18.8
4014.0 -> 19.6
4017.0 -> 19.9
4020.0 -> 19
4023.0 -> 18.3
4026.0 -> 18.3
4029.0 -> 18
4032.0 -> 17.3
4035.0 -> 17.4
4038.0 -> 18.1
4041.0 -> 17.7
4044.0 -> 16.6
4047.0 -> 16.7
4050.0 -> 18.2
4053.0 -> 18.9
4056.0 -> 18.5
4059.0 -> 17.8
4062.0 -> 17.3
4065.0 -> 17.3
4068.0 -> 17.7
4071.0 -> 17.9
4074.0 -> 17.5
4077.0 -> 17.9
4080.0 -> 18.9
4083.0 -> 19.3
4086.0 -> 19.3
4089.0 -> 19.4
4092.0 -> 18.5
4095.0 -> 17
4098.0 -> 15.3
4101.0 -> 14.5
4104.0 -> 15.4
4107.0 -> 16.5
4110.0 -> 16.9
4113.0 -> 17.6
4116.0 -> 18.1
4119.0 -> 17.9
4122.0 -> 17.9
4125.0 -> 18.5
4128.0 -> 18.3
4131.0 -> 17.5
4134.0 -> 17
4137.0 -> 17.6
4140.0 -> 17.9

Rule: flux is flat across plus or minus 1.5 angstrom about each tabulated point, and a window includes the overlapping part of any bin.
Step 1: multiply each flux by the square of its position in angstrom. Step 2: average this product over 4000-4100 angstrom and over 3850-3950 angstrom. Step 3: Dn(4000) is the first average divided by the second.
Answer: 1.7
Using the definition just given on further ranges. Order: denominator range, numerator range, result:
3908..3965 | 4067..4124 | 1.63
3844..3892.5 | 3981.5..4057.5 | 1.72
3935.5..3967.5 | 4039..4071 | 1.67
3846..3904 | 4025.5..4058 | 1.66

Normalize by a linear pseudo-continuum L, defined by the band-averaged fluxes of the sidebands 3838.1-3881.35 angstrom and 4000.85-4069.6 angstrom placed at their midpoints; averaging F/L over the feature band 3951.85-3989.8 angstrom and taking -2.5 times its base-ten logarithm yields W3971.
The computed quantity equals 0.22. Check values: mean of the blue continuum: 11.3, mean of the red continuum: 18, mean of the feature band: 12.7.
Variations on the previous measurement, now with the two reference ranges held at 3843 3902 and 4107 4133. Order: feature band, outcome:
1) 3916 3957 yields 0.179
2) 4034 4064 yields -0.112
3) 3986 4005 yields -0.191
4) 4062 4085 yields -0.091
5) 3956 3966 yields 0.207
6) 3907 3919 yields -0.138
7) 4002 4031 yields -0.214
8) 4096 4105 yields 0.141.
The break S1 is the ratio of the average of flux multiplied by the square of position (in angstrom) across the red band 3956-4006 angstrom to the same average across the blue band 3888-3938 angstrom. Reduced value 1.22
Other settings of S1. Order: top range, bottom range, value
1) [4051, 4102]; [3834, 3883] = 1.80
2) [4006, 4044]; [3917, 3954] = 1.75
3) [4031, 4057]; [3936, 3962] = 1.60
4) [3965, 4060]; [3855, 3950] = 1.52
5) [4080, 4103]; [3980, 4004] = 1.09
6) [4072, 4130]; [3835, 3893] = 1.80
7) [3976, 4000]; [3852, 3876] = 1.56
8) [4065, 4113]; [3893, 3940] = 1.57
